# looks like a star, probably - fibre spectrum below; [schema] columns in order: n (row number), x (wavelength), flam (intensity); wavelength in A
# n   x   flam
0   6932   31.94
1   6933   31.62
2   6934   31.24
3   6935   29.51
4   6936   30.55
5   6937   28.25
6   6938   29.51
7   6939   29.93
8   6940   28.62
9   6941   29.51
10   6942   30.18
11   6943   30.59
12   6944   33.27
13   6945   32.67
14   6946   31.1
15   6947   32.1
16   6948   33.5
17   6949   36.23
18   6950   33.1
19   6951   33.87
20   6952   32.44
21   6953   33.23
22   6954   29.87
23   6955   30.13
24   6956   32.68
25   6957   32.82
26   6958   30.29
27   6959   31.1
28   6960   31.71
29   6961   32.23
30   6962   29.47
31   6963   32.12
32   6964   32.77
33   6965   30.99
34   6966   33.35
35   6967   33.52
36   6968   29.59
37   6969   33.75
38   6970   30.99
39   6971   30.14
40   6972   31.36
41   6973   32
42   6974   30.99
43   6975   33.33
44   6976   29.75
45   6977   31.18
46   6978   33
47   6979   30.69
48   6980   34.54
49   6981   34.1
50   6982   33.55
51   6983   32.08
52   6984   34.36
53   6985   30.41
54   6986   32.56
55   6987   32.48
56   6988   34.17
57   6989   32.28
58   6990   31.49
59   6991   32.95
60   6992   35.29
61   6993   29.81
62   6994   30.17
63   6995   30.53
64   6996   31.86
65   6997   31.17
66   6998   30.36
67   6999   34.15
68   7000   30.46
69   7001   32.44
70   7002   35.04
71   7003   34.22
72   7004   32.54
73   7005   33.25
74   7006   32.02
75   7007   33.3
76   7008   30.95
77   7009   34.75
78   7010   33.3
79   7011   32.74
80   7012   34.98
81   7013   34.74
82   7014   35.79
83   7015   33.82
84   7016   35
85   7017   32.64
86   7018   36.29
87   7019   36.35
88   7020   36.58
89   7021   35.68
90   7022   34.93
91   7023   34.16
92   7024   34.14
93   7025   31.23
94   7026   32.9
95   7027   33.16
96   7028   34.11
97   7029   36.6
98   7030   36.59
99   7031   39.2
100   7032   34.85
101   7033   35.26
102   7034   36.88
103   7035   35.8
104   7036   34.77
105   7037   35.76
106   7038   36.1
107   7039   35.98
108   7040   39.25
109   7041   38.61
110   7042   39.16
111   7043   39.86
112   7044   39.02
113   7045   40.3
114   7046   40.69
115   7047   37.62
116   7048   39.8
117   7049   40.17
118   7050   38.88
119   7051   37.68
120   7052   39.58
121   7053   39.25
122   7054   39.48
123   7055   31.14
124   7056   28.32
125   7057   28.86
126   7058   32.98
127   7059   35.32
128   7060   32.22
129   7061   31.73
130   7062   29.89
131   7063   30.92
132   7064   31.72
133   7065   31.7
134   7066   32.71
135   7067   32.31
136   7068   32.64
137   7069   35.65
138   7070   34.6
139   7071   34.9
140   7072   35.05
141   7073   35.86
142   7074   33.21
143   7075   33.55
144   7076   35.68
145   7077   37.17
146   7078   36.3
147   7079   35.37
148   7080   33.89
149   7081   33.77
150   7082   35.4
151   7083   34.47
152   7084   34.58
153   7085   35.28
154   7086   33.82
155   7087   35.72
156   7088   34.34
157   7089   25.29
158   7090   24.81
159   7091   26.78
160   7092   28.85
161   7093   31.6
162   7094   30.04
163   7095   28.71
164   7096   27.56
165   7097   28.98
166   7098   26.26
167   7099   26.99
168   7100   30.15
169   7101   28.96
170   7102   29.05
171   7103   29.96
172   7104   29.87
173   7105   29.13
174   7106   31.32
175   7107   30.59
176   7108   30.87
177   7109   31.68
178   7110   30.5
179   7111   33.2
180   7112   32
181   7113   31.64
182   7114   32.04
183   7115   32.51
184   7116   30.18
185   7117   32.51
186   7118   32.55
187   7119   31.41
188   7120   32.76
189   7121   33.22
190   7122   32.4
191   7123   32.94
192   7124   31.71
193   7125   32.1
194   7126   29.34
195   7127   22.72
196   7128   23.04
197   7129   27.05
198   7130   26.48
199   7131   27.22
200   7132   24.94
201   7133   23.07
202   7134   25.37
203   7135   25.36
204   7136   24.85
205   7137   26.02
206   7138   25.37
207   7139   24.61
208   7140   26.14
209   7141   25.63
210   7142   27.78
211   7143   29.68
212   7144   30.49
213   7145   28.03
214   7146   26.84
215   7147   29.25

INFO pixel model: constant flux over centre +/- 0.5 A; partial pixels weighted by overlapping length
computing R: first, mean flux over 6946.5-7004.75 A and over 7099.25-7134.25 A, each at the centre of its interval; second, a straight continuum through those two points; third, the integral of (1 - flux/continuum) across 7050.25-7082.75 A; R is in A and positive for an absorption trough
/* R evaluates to -3.6 A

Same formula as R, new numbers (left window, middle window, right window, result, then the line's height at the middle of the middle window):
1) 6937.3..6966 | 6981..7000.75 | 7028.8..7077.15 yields 0.6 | 33.2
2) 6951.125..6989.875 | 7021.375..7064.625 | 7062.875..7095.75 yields -4.1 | 32.6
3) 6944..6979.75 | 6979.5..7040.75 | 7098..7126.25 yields -4.3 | 31.7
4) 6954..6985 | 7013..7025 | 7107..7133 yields -1.4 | 31.3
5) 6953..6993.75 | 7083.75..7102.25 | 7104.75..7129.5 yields 0.7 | 31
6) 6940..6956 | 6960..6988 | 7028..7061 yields 1.0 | 33.3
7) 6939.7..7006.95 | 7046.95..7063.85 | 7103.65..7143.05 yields -2.4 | 30.4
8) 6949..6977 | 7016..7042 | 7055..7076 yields -2.5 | 32.4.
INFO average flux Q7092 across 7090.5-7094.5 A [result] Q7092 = 29.3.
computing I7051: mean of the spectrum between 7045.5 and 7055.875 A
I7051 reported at 38.1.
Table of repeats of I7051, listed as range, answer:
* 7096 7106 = 28.9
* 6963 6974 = 31.8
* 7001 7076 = 35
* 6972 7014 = 32.6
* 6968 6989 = 32.2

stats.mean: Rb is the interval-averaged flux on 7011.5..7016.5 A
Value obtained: 34.9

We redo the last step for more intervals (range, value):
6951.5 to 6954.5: 31.8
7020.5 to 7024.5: 34.7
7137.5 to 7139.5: 25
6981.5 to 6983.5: 32.8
